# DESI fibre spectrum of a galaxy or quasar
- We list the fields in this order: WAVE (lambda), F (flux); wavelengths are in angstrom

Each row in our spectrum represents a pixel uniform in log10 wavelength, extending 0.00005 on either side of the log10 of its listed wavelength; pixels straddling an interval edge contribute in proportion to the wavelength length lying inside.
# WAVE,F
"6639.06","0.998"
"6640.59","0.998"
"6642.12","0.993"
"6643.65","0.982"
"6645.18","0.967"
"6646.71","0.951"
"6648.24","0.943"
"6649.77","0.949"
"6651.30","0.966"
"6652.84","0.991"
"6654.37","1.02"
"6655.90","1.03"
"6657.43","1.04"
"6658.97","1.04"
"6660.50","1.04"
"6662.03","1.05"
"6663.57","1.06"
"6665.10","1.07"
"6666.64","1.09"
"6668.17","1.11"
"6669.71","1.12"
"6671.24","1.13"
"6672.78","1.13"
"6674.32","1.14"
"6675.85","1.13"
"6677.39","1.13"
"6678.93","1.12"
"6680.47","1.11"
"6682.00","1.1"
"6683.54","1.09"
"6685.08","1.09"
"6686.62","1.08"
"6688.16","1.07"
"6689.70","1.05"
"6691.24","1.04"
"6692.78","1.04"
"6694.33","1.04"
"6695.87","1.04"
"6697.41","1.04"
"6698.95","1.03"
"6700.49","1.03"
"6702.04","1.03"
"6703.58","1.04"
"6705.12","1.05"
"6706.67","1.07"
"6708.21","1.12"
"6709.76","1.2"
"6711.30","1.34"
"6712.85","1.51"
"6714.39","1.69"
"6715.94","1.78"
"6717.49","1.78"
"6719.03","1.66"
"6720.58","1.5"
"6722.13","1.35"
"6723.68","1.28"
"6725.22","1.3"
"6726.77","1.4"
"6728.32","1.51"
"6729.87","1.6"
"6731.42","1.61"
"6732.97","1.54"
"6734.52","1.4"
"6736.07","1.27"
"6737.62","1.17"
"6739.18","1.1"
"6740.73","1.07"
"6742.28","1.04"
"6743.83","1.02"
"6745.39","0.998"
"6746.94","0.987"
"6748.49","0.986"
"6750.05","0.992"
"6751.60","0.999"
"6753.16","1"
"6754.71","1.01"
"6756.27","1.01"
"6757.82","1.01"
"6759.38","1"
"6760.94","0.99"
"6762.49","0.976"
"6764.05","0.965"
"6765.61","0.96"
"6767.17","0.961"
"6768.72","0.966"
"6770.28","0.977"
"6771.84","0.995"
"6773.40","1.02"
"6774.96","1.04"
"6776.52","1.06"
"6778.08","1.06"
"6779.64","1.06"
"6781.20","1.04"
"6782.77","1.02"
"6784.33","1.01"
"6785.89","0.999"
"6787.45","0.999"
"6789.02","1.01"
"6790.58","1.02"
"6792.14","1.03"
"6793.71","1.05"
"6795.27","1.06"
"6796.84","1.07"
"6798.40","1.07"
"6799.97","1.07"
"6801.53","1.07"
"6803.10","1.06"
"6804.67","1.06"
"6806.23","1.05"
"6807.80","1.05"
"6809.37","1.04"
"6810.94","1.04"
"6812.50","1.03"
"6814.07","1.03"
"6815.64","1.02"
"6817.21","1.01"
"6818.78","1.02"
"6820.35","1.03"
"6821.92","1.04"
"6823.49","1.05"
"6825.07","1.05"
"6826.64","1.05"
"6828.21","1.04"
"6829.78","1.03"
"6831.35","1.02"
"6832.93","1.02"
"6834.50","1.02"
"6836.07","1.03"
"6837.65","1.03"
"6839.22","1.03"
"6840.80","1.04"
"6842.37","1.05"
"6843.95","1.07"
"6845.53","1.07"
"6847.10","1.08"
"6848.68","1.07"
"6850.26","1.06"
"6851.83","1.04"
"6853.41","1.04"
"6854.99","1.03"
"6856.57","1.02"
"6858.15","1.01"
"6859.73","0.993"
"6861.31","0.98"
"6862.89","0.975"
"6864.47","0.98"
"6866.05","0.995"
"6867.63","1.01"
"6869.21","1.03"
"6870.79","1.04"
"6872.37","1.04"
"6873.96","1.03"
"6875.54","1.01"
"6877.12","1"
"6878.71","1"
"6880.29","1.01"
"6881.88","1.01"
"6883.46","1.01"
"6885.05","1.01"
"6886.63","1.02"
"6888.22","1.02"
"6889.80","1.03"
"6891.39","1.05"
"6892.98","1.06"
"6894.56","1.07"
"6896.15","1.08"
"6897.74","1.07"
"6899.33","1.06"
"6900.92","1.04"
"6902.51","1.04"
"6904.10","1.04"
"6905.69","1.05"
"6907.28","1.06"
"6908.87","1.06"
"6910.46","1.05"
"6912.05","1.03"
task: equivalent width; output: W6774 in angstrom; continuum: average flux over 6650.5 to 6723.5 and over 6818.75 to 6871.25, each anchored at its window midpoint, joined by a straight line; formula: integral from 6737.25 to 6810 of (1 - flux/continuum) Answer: 4.22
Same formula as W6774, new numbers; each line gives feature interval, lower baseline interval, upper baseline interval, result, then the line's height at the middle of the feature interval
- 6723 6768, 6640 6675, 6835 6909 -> -4.7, 1.03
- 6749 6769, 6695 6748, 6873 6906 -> 3.9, 1.22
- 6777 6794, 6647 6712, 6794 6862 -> 0.4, 1.05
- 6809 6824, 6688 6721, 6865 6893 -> 0.9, 1.1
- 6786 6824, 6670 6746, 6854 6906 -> 2.5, 1.11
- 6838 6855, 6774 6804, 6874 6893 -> -0.4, 1.03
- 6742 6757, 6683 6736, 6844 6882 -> 2.6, 1.21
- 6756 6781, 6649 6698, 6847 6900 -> 1.0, 1.05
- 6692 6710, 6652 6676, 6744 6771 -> -0.3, 1.04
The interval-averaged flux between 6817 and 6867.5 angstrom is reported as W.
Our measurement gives 1.03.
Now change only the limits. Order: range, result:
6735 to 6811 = 1.03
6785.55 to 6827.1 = 1.04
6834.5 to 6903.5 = 1.03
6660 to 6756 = 1.19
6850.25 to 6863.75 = 1.01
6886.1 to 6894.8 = 1.04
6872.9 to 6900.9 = 1.03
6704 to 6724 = 1.41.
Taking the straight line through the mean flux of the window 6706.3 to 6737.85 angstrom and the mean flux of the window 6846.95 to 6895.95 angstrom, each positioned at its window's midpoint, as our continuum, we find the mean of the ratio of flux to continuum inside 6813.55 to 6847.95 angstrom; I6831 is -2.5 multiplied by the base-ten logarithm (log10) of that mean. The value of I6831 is 0.10 mag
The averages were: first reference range 1.44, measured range 1.04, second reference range 1.02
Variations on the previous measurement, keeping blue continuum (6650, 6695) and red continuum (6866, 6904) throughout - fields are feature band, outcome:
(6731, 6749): -0.115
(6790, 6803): -0.008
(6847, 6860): 0.000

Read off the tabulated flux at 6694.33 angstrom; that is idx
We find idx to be 1.04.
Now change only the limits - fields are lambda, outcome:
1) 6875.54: 1.01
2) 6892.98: 1.06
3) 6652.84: 0.991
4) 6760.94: 0.99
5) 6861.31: 0.98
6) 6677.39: 1.13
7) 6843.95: 1.07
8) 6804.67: 1.06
